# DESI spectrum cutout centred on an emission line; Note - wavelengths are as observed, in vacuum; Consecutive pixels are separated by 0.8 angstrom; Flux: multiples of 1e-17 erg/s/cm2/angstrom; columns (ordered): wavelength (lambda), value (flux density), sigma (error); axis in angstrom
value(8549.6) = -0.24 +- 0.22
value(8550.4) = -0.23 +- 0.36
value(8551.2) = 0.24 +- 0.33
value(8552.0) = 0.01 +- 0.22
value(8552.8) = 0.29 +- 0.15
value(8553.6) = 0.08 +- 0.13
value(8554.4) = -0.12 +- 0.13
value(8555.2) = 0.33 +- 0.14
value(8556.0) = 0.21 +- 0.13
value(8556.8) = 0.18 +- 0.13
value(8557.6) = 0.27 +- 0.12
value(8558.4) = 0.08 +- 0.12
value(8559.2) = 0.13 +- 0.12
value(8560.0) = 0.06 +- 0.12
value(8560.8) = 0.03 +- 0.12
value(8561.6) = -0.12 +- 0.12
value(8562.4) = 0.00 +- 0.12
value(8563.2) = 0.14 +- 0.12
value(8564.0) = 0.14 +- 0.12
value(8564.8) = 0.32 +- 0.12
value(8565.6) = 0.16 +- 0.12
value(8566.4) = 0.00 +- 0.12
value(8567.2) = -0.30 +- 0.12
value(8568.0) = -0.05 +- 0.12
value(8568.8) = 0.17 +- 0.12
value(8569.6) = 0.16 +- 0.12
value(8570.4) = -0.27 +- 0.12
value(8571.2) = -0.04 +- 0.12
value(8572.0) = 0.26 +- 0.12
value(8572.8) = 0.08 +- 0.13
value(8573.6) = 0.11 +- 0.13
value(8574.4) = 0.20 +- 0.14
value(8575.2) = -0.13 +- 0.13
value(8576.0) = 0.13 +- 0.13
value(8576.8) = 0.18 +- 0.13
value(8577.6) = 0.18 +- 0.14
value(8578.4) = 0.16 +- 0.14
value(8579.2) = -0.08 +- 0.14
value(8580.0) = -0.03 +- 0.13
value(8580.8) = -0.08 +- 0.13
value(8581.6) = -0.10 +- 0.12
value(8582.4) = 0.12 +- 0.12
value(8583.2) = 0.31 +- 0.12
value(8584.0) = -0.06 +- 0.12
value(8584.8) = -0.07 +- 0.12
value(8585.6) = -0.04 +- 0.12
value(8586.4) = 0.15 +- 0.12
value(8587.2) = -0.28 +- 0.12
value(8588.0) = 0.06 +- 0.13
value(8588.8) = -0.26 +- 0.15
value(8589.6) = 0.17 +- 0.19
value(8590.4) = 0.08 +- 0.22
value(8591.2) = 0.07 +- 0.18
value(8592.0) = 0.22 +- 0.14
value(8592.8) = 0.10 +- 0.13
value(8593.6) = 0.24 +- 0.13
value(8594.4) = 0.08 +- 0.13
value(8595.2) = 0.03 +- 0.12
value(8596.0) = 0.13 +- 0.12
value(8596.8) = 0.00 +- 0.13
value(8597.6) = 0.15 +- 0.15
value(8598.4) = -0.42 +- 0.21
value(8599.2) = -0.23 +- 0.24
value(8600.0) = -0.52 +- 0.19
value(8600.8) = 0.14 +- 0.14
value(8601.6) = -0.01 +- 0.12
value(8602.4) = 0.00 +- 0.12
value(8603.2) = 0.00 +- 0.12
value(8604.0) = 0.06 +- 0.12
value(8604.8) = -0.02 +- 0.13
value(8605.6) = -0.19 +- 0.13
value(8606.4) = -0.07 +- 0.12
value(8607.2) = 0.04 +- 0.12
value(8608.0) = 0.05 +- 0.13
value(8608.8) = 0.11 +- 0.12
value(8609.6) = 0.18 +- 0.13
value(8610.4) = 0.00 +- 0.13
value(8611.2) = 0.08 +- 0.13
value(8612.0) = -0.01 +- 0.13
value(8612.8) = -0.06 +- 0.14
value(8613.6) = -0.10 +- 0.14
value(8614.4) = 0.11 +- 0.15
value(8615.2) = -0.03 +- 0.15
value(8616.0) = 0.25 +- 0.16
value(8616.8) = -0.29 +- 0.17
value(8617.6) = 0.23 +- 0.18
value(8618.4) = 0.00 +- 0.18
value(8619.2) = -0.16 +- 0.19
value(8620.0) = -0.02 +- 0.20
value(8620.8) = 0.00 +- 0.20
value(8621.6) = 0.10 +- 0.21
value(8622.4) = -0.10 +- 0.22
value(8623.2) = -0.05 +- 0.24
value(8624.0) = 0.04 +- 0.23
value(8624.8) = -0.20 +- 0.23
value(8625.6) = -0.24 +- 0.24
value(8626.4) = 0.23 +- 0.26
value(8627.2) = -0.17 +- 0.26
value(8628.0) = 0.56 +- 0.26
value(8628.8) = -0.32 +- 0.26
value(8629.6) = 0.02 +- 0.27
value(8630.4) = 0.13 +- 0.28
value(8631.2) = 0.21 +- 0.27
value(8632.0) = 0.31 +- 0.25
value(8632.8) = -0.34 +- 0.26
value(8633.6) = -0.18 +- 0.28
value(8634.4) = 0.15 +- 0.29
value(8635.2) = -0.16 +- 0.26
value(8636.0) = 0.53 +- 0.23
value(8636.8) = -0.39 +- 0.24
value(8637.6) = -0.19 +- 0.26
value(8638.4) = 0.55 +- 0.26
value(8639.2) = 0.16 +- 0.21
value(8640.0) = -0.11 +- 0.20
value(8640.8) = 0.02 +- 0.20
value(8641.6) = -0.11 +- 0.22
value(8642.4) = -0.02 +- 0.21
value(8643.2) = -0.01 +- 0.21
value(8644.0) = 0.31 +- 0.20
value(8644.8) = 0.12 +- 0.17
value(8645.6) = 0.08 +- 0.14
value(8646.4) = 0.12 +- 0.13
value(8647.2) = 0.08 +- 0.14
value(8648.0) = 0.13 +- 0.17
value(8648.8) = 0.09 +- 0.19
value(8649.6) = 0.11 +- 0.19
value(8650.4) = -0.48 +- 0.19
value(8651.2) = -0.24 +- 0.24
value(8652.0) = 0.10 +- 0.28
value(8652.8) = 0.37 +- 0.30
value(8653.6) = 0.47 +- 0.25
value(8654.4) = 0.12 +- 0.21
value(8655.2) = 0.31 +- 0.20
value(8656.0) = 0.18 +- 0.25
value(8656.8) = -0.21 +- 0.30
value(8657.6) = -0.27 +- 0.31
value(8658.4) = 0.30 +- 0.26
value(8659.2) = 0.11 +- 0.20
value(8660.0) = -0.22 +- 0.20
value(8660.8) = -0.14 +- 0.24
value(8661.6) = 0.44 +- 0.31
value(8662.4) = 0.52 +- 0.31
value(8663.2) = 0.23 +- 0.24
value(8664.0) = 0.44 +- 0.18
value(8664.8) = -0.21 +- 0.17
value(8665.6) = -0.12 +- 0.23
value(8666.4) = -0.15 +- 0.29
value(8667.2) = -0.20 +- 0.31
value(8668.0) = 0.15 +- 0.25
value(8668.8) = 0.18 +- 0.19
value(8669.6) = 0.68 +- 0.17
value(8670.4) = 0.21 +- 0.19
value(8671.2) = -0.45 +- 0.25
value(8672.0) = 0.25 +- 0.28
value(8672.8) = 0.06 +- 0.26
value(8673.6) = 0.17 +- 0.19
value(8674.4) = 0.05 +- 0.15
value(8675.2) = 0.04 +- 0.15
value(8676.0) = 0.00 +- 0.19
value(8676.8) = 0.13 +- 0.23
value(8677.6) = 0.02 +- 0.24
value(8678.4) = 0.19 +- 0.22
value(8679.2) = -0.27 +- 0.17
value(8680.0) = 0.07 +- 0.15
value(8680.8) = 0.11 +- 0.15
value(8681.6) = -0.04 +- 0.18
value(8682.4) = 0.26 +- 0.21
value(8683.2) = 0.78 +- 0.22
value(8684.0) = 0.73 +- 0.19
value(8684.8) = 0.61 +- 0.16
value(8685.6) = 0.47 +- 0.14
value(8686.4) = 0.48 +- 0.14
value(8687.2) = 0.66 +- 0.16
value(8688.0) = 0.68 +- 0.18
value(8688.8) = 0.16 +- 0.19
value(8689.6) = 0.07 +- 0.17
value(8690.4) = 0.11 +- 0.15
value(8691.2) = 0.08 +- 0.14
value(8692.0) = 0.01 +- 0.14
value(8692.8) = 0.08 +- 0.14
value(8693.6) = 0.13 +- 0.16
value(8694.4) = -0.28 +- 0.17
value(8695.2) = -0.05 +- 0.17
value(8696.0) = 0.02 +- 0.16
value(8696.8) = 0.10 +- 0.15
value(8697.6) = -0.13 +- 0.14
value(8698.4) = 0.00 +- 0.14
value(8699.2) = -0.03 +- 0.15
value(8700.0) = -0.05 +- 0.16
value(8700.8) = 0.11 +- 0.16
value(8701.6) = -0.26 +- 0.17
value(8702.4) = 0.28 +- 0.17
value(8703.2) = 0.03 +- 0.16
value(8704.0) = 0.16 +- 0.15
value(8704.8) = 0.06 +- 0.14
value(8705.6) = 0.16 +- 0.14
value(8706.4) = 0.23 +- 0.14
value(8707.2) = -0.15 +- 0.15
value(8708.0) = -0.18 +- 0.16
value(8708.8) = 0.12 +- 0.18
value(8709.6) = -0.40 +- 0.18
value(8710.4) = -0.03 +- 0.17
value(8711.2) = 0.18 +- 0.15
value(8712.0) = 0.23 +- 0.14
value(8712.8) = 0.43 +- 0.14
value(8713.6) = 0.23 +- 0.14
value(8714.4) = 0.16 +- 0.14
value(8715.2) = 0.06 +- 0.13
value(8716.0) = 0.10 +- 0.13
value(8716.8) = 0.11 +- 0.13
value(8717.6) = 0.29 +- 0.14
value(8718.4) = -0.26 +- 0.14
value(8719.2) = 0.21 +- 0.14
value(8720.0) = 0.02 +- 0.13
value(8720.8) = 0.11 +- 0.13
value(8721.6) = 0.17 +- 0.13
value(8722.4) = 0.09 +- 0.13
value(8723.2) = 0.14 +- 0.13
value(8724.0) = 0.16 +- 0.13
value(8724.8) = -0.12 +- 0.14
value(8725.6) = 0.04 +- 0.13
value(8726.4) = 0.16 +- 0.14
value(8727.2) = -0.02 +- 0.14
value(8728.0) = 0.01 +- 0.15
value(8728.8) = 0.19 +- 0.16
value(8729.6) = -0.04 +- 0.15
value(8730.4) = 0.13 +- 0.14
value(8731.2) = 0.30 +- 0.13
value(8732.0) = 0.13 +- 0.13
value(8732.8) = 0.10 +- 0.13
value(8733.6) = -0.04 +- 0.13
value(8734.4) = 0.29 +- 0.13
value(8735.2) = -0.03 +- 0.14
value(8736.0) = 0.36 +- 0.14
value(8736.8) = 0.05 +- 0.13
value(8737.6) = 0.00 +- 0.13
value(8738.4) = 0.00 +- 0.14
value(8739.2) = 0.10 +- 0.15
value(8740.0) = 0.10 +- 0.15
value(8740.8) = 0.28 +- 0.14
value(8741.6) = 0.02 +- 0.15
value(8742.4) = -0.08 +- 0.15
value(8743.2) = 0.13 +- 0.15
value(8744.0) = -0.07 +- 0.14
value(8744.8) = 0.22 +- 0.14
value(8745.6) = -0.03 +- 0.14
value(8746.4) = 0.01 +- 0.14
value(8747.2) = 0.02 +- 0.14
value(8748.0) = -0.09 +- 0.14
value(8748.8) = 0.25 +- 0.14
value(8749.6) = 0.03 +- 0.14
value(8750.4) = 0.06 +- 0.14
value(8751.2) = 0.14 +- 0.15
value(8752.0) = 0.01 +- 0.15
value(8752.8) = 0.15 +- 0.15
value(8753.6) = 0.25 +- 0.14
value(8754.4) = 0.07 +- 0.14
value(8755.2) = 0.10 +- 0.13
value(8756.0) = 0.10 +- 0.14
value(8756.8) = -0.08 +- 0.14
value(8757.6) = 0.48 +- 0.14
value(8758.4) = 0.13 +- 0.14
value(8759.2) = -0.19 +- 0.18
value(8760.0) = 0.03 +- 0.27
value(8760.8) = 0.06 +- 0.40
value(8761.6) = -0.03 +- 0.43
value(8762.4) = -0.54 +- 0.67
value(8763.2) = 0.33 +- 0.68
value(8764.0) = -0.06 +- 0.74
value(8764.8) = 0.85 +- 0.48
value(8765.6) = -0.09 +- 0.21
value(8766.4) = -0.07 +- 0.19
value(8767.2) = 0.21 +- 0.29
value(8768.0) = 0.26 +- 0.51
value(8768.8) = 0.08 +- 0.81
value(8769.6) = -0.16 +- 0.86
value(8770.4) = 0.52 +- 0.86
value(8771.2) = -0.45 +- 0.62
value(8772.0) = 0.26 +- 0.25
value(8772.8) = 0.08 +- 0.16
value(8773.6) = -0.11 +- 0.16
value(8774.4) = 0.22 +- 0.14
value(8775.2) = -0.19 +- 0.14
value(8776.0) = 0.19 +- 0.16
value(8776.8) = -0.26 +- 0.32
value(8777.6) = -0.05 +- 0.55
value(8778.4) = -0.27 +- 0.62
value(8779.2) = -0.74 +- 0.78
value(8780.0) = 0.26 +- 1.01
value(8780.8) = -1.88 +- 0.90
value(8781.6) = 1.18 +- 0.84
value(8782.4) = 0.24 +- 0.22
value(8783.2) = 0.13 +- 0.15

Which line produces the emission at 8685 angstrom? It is H-gamma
